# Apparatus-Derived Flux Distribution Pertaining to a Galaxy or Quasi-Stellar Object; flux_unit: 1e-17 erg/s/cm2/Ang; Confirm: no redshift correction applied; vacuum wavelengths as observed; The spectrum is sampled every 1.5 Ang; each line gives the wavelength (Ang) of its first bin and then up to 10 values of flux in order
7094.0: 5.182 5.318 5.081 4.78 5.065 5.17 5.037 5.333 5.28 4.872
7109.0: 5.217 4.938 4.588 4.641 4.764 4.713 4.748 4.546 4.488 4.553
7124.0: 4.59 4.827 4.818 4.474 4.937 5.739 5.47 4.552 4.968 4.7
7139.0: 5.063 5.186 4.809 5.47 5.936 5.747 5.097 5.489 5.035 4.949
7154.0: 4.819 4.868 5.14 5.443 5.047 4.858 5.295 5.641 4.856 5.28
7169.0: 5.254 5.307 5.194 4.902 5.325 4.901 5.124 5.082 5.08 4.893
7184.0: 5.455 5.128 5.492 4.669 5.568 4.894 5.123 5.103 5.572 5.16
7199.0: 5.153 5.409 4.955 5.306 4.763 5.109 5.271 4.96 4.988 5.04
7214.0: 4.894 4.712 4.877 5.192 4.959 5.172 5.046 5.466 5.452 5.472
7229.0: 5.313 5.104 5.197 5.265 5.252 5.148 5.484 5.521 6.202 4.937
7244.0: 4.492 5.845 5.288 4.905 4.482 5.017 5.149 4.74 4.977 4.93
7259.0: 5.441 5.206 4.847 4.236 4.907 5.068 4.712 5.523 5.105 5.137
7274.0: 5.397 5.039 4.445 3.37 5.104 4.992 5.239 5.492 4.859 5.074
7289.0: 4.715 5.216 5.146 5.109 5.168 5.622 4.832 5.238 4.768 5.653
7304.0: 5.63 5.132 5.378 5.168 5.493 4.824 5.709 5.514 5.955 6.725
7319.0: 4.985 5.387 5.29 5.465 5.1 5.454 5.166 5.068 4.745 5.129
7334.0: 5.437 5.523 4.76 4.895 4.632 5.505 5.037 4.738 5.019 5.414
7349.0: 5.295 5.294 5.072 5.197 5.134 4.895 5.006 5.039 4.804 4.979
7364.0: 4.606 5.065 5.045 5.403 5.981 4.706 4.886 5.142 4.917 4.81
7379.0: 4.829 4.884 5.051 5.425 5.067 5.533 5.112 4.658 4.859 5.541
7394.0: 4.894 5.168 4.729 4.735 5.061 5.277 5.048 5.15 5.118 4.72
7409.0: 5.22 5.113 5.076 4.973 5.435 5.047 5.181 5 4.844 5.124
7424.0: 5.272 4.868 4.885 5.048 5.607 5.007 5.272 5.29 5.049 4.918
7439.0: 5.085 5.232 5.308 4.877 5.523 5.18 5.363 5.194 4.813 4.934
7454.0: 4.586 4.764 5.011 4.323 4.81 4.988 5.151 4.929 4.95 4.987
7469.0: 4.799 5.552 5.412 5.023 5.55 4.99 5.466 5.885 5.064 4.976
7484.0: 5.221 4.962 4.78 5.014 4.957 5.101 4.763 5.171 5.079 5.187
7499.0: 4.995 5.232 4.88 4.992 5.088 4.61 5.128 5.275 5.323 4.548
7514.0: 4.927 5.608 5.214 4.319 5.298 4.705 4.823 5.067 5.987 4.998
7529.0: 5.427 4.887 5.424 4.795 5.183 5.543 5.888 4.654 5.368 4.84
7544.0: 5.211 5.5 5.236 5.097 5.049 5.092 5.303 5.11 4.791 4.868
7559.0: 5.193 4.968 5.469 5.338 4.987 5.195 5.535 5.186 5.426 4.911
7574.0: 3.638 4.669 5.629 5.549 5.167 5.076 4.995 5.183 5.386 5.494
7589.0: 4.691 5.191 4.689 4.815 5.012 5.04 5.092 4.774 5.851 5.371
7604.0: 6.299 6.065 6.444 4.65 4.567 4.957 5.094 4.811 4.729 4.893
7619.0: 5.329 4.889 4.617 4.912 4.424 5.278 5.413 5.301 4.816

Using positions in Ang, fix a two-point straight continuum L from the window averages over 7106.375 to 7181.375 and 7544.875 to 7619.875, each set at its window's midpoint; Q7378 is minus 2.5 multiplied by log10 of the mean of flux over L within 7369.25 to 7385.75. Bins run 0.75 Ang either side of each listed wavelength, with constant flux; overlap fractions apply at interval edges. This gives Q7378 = 0.006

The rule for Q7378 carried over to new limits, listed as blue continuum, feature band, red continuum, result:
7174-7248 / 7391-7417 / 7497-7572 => 0.017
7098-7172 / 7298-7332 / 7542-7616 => -0.055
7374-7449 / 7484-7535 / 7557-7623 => 0.013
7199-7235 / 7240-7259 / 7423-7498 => 0.005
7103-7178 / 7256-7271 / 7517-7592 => 0.015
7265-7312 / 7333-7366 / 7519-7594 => 0.007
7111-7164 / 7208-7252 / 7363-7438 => -0.032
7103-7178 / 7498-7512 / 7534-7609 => 0.025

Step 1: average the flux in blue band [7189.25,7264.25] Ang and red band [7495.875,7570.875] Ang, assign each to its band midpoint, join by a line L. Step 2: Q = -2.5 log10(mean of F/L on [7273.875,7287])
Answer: 0.06 mag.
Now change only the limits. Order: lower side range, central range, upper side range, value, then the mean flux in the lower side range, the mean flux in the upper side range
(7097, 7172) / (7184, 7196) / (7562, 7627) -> -0.03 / 5.03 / 5.12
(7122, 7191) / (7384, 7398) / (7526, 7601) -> 0.01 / 5.11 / 5.13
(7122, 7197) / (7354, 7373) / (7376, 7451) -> 0.01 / 5.12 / 5.09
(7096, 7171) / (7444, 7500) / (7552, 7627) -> 0.00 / 5.03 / 5.11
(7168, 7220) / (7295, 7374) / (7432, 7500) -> -0.02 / 5.11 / 5.08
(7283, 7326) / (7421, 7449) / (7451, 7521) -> -0.01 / 5.31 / 5.04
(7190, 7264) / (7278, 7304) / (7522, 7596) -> 0.01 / 5.13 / 5.13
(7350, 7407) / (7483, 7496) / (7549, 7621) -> 0.02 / 5.05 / 5.14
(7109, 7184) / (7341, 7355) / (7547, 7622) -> -0.02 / 5.03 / 5.13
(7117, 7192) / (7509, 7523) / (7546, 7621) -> 0.03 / 5.07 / 5.14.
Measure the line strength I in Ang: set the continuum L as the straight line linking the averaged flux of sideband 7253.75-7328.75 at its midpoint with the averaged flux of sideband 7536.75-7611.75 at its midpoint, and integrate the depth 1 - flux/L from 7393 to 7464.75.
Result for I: 1.6 Ang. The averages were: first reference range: 5.15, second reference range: 5.17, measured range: 5.05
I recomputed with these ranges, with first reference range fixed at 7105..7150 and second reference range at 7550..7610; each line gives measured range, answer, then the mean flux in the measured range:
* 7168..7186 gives -0.5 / 5.14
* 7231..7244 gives -0.8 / 5.32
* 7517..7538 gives 0.0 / 5.14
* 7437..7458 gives 0.3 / 5.05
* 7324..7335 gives -0.2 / 5.17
